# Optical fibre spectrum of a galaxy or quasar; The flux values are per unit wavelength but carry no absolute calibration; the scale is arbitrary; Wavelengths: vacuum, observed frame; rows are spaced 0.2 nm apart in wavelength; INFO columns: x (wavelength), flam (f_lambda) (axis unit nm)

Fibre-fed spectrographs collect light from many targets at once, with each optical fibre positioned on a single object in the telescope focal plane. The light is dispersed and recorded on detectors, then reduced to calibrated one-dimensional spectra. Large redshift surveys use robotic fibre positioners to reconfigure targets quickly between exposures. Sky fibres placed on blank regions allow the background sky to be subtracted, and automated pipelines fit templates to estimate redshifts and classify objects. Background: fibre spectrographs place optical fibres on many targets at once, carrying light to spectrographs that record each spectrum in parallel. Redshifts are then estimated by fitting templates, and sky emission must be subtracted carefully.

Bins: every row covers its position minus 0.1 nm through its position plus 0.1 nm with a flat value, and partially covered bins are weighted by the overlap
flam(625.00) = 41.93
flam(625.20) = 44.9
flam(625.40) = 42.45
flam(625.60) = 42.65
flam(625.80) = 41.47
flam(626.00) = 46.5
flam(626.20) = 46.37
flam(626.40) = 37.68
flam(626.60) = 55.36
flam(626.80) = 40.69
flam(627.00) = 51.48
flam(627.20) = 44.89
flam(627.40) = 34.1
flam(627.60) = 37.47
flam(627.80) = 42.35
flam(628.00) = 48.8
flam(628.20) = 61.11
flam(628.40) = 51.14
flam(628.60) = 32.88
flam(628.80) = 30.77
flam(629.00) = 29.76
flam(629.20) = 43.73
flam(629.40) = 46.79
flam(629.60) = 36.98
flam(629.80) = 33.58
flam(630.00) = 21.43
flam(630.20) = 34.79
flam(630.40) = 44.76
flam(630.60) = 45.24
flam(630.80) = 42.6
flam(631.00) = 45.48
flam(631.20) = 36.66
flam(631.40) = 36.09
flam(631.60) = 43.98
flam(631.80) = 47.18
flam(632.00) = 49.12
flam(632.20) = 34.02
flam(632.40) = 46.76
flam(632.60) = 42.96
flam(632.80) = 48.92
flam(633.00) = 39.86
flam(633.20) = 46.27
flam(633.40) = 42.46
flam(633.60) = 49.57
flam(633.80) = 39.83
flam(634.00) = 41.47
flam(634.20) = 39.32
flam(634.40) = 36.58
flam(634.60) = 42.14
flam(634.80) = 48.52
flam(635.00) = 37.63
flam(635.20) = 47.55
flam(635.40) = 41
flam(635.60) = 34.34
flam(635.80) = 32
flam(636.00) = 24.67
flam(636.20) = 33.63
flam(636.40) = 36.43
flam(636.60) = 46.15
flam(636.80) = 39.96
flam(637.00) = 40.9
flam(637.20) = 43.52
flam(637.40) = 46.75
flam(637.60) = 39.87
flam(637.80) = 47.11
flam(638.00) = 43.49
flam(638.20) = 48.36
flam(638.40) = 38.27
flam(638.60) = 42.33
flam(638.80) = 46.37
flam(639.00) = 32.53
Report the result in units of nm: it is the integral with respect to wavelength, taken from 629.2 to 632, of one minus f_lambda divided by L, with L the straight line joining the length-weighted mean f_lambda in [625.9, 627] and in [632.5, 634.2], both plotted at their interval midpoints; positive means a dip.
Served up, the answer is 0.28 nm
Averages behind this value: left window 45.9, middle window 40.1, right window 43.6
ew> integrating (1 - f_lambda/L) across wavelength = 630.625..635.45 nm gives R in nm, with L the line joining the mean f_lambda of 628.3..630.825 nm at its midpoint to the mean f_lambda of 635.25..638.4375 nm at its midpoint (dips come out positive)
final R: -0.49 nm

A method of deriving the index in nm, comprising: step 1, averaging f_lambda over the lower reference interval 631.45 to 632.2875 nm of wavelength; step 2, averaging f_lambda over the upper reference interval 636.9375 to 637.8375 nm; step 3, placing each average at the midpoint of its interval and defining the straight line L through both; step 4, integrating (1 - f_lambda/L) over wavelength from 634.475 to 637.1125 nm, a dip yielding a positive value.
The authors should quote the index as 0.28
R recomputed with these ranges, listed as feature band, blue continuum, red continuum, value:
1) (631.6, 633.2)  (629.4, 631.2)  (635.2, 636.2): -0.32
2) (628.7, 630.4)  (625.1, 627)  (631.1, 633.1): 0.32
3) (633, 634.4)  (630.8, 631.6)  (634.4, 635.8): -0.06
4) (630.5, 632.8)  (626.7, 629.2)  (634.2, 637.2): -0.14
